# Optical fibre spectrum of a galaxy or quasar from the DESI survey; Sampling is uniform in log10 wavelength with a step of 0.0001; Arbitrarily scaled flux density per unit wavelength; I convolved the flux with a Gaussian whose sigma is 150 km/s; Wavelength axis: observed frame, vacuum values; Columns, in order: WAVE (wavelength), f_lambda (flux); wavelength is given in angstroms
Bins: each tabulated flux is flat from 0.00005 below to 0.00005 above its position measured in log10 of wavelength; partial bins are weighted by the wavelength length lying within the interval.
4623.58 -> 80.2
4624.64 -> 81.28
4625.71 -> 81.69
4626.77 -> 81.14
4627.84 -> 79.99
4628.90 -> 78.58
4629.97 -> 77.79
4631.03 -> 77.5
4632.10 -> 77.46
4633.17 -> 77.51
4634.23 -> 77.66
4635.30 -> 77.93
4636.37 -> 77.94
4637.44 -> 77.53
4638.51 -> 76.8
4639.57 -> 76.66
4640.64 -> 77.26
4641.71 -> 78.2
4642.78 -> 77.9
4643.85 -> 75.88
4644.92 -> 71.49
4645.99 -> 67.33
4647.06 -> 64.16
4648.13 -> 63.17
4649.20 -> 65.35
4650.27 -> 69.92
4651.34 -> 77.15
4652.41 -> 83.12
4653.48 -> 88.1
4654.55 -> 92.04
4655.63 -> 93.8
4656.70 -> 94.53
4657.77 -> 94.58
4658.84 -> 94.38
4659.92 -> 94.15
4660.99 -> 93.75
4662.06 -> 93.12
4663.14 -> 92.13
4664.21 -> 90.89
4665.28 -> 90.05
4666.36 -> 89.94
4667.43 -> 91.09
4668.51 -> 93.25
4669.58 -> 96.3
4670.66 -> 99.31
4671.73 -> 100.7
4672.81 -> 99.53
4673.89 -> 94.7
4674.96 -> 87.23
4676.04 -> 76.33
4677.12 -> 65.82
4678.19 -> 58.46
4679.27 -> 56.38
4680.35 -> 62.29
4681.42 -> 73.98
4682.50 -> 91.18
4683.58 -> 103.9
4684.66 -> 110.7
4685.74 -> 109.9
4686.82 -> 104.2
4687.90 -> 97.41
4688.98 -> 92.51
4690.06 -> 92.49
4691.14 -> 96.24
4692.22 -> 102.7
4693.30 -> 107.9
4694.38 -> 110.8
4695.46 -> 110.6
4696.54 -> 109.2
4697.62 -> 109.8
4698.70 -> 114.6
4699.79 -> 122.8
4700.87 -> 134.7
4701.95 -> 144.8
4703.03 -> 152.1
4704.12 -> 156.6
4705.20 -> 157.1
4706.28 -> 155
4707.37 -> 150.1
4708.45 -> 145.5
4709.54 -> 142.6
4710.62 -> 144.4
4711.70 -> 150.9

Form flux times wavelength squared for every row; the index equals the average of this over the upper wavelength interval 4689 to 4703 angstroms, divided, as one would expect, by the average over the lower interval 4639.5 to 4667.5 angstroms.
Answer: 1.40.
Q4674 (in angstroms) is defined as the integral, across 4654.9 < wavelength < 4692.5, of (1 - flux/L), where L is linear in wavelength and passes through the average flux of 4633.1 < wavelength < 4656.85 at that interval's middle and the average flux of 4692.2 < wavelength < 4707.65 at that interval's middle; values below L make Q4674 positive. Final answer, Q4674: 4.67 angstroms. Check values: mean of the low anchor 77.2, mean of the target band 90.7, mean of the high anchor 130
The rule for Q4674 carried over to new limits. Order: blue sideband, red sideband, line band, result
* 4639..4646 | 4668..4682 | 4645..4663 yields -1.16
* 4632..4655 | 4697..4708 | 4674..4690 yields 4.39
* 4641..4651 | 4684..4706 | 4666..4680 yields 1.57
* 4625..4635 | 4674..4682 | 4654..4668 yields -3.70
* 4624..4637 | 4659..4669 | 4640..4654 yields 1.90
